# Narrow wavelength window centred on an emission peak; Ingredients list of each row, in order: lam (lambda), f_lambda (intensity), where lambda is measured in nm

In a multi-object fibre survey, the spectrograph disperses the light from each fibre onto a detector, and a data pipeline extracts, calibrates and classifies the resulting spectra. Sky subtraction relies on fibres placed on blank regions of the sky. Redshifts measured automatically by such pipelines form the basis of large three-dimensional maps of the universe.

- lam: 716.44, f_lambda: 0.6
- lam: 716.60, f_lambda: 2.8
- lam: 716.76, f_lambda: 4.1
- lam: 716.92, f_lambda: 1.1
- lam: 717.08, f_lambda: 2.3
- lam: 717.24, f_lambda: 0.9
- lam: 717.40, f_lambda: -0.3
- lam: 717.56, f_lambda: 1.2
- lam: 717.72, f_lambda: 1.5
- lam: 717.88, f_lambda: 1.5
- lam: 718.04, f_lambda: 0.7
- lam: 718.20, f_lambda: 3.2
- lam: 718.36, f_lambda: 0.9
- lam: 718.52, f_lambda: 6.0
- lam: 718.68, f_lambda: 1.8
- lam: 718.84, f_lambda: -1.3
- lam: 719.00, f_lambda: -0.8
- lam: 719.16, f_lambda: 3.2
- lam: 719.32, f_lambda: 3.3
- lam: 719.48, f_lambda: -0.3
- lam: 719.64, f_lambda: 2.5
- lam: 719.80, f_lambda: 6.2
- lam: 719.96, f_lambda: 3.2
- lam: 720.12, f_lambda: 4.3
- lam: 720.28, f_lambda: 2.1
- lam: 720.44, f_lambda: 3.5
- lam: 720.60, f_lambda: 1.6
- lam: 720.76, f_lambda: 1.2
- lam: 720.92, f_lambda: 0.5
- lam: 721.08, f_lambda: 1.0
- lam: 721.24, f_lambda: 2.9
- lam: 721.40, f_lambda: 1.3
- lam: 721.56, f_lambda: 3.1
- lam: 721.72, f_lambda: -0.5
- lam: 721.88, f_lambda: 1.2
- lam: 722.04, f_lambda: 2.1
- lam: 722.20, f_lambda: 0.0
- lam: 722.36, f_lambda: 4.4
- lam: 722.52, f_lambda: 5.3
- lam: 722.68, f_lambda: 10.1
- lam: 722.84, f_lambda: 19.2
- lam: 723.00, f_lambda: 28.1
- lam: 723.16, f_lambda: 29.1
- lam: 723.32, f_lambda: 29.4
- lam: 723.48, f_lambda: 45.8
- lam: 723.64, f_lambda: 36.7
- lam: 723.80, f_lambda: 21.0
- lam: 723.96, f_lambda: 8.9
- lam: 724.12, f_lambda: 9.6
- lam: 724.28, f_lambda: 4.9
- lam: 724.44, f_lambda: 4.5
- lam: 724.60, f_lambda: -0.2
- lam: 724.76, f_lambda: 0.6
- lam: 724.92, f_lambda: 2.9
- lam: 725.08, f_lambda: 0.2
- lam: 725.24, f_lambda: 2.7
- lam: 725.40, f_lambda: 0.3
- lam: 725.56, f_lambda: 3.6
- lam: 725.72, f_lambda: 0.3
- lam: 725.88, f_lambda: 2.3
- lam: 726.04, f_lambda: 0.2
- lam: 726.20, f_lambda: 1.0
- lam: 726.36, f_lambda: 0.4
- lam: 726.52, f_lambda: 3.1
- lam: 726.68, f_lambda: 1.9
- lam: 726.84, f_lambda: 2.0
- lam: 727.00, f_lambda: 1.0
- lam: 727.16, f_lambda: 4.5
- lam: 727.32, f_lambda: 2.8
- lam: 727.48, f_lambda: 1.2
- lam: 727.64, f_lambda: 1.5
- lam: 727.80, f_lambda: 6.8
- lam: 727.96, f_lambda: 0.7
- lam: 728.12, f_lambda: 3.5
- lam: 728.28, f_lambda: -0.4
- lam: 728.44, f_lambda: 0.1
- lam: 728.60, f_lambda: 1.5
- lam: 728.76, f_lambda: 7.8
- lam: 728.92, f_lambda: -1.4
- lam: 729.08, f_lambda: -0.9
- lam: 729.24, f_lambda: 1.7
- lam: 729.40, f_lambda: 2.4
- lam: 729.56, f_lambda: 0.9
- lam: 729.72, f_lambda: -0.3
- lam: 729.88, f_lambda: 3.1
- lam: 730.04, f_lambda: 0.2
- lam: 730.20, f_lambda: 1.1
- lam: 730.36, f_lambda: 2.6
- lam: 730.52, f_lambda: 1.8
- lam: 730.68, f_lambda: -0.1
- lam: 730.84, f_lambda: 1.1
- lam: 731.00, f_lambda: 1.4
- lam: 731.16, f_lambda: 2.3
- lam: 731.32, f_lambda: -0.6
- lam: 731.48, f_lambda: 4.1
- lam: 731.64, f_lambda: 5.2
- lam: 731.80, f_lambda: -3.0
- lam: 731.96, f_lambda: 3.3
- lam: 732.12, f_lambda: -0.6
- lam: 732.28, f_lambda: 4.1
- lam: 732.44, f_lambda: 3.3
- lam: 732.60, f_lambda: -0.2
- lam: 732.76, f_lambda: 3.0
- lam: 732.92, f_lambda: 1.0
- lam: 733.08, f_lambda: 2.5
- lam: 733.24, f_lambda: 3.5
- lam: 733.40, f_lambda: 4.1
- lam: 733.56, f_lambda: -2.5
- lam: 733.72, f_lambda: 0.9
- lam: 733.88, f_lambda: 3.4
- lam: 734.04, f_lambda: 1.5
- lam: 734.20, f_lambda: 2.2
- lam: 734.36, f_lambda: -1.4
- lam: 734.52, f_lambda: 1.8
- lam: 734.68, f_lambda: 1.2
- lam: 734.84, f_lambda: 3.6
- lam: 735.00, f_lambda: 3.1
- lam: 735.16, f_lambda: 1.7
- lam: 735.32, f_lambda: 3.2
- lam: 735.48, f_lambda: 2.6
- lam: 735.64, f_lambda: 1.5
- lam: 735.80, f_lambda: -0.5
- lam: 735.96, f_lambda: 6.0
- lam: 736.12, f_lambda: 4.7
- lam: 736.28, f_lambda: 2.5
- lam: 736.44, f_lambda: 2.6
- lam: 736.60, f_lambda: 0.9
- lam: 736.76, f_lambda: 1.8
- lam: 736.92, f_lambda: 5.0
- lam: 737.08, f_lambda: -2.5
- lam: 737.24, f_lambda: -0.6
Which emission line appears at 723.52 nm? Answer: [O II]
